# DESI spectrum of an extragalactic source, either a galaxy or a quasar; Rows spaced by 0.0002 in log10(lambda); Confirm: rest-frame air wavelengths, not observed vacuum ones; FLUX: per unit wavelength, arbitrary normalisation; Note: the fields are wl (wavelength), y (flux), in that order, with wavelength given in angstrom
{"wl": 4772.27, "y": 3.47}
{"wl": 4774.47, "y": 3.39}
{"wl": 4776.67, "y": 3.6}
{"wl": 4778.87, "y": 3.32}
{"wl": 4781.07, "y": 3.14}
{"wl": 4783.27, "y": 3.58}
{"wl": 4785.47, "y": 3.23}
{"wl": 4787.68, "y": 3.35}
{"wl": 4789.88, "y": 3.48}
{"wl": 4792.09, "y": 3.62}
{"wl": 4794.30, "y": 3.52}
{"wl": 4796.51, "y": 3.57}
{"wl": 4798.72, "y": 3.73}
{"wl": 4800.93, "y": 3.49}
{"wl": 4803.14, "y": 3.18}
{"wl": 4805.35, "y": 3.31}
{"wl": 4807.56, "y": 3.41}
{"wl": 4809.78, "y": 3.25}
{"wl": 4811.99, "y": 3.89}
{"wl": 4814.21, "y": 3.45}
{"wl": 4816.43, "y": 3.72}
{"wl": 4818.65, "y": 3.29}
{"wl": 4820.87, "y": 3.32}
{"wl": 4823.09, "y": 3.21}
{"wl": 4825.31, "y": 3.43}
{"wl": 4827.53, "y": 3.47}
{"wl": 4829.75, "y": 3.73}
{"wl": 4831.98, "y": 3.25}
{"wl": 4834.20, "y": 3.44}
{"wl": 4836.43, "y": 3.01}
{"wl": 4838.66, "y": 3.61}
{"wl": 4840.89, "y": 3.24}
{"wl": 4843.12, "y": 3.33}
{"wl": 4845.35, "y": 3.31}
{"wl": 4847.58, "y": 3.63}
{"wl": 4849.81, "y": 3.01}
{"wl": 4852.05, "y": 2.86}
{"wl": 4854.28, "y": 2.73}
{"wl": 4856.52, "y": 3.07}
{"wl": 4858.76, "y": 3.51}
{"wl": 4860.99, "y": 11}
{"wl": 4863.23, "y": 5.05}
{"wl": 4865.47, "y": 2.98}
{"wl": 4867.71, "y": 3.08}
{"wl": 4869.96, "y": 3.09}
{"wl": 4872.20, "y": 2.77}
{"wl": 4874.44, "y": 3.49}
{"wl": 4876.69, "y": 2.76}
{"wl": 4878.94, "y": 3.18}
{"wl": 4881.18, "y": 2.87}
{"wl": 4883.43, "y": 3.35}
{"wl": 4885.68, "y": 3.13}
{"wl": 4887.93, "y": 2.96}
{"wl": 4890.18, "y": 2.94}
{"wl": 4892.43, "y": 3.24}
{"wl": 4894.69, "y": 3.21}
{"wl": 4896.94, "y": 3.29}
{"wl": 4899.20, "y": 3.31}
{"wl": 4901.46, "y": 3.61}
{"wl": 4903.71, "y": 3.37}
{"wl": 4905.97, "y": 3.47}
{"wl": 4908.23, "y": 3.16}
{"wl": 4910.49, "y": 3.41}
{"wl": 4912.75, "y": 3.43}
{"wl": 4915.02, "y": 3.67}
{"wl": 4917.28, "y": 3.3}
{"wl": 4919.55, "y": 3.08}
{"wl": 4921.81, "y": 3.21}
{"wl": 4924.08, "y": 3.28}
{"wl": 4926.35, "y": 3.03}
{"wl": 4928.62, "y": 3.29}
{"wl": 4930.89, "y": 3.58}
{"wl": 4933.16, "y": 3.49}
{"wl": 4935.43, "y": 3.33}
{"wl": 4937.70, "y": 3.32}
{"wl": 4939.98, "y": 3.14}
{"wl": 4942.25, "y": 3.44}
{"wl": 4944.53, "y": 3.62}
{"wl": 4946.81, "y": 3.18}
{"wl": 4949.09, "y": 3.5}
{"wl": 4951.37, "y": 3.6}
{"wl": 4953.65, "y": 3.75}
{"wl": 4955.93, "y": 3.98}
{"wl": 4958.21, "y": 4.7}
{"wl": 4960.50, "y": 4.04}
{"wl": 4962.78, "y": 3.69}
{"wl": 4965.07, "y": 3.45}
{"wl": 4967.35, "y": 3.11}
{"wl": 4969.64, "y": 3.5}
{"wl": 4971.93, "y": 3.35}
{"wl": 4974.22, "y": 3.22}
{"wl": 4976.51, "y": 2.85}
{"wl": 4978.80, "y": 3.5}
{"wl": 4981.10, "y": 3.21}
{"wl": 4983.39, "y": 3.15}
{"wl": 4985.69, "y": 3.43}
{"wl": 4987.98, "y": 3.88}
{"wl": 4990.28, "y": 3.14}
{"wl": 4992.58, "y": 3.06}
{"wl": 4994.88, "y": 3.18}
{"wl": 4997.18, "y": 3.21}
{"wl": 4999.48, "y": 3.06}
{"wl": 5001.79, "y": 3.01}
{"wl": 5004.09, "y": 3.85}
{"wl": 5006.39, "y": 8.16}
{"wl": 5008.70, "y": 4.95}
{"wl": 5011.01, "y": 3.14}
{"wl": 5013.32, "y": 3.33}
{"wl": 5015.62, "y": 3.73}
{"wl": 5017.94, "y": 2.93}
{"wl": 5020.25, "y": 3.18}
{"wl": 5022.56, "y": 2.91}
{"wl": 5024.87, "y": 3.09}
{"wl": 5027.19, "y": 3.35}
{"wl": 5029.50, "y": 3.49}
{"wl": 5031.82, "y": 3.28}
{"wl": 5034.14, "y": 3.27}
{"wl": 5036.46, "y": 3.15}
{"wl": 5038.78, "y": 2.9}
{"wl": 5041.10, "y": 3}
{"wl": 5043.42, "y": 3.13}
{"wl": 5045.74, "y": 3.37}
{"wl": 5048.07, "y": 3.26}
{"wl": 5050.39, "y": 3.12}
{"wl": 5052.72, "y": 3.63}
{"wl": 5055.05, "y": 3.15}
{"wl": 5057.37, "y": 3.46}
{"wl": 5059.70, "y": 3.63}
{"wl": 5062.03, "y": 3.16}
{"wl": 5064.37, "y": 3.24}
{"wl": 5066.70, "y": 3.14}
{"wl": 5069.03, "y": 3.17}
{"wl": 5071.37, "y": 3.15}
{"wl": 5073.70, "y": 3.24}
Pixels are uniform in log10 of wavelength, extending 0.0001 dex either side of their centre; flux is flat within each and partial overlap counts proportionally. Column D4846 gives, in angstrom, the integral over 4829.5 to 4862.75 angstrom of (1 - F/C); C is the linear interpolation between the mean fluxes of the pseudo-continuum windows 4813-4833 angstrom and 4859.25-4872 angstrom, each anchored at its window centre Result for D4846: 3.17 angstrom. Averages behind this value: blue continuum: 3.43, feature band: 3.81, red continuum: 4.8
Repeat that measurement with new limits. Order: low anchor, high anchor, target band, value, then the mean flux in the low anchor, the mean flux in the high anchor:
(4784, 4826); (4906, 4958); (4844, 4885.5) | -2.4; 3.45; 3.42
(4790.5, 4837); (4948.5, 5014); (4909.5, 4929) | 1.5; 3.45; 3.66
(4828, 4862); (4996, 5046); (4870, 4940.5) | 8.2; 3.75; 3.52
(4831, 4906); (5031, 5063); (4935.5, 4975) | -2.3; 3.48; 3.25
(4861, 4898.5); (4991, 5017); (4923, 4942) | 1.6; 3.44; 3.86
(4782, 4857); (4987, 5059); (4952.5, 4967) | -1.9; 3.38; 3.46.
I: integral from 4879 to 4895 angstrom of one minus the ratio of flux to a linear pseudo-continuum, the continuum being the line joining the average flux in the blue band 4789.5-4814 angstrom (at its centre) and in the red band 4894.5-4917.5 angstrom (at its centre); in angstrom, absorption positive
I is 1.47 angstrom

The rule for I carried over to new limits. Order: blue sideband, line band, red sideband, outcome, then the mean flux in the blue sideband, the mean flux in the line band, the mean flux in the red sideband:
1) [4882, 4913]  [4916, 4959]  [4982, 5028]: -0.84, 3.27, 3.46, 3.59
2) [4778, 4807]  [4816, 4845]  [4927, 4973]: 0.64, 3.43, 3.38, 3.55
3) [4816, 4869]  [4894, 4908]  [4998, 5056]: 0.97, 3.68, 3.37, 3.5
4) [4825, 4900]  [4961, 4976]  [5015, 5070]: -0.25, 3.48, 3.39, 3.23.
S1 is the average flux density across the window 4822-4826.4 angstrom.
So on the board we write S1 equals 3.32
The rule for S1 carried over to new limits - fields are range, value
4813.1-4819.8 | 3.48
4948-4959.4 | 3.91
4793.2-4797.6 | 3.54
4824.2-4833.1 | 3.47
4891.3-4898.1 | 3.24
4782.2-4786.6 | 3.4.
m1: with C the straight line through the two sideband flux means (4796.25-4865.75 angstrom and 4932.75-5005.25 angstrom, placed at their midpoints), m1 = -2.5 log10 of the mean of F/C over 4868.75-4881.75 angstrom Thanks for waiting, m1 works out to 0.18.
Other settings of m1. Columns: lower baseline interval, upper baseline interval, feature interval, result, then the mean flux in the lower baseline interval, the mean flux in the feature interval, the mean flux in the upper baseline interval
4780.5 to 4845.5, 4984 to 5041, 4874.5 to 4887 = 0.12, 3.42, 3.09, 3.51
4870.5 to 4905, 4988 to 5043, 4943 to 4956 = -0.08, 3.17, 3.57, 3.5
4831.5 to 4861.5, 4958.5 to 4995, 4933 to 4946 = 0.03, 3.65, 3.38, 3.4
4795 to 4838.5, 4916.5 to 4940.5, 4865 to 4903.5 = 0.07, 3.43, 3.14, 3.28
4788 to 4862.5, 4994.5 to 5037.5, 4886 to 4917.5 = 0.09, 3.61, 3.31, 3.6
